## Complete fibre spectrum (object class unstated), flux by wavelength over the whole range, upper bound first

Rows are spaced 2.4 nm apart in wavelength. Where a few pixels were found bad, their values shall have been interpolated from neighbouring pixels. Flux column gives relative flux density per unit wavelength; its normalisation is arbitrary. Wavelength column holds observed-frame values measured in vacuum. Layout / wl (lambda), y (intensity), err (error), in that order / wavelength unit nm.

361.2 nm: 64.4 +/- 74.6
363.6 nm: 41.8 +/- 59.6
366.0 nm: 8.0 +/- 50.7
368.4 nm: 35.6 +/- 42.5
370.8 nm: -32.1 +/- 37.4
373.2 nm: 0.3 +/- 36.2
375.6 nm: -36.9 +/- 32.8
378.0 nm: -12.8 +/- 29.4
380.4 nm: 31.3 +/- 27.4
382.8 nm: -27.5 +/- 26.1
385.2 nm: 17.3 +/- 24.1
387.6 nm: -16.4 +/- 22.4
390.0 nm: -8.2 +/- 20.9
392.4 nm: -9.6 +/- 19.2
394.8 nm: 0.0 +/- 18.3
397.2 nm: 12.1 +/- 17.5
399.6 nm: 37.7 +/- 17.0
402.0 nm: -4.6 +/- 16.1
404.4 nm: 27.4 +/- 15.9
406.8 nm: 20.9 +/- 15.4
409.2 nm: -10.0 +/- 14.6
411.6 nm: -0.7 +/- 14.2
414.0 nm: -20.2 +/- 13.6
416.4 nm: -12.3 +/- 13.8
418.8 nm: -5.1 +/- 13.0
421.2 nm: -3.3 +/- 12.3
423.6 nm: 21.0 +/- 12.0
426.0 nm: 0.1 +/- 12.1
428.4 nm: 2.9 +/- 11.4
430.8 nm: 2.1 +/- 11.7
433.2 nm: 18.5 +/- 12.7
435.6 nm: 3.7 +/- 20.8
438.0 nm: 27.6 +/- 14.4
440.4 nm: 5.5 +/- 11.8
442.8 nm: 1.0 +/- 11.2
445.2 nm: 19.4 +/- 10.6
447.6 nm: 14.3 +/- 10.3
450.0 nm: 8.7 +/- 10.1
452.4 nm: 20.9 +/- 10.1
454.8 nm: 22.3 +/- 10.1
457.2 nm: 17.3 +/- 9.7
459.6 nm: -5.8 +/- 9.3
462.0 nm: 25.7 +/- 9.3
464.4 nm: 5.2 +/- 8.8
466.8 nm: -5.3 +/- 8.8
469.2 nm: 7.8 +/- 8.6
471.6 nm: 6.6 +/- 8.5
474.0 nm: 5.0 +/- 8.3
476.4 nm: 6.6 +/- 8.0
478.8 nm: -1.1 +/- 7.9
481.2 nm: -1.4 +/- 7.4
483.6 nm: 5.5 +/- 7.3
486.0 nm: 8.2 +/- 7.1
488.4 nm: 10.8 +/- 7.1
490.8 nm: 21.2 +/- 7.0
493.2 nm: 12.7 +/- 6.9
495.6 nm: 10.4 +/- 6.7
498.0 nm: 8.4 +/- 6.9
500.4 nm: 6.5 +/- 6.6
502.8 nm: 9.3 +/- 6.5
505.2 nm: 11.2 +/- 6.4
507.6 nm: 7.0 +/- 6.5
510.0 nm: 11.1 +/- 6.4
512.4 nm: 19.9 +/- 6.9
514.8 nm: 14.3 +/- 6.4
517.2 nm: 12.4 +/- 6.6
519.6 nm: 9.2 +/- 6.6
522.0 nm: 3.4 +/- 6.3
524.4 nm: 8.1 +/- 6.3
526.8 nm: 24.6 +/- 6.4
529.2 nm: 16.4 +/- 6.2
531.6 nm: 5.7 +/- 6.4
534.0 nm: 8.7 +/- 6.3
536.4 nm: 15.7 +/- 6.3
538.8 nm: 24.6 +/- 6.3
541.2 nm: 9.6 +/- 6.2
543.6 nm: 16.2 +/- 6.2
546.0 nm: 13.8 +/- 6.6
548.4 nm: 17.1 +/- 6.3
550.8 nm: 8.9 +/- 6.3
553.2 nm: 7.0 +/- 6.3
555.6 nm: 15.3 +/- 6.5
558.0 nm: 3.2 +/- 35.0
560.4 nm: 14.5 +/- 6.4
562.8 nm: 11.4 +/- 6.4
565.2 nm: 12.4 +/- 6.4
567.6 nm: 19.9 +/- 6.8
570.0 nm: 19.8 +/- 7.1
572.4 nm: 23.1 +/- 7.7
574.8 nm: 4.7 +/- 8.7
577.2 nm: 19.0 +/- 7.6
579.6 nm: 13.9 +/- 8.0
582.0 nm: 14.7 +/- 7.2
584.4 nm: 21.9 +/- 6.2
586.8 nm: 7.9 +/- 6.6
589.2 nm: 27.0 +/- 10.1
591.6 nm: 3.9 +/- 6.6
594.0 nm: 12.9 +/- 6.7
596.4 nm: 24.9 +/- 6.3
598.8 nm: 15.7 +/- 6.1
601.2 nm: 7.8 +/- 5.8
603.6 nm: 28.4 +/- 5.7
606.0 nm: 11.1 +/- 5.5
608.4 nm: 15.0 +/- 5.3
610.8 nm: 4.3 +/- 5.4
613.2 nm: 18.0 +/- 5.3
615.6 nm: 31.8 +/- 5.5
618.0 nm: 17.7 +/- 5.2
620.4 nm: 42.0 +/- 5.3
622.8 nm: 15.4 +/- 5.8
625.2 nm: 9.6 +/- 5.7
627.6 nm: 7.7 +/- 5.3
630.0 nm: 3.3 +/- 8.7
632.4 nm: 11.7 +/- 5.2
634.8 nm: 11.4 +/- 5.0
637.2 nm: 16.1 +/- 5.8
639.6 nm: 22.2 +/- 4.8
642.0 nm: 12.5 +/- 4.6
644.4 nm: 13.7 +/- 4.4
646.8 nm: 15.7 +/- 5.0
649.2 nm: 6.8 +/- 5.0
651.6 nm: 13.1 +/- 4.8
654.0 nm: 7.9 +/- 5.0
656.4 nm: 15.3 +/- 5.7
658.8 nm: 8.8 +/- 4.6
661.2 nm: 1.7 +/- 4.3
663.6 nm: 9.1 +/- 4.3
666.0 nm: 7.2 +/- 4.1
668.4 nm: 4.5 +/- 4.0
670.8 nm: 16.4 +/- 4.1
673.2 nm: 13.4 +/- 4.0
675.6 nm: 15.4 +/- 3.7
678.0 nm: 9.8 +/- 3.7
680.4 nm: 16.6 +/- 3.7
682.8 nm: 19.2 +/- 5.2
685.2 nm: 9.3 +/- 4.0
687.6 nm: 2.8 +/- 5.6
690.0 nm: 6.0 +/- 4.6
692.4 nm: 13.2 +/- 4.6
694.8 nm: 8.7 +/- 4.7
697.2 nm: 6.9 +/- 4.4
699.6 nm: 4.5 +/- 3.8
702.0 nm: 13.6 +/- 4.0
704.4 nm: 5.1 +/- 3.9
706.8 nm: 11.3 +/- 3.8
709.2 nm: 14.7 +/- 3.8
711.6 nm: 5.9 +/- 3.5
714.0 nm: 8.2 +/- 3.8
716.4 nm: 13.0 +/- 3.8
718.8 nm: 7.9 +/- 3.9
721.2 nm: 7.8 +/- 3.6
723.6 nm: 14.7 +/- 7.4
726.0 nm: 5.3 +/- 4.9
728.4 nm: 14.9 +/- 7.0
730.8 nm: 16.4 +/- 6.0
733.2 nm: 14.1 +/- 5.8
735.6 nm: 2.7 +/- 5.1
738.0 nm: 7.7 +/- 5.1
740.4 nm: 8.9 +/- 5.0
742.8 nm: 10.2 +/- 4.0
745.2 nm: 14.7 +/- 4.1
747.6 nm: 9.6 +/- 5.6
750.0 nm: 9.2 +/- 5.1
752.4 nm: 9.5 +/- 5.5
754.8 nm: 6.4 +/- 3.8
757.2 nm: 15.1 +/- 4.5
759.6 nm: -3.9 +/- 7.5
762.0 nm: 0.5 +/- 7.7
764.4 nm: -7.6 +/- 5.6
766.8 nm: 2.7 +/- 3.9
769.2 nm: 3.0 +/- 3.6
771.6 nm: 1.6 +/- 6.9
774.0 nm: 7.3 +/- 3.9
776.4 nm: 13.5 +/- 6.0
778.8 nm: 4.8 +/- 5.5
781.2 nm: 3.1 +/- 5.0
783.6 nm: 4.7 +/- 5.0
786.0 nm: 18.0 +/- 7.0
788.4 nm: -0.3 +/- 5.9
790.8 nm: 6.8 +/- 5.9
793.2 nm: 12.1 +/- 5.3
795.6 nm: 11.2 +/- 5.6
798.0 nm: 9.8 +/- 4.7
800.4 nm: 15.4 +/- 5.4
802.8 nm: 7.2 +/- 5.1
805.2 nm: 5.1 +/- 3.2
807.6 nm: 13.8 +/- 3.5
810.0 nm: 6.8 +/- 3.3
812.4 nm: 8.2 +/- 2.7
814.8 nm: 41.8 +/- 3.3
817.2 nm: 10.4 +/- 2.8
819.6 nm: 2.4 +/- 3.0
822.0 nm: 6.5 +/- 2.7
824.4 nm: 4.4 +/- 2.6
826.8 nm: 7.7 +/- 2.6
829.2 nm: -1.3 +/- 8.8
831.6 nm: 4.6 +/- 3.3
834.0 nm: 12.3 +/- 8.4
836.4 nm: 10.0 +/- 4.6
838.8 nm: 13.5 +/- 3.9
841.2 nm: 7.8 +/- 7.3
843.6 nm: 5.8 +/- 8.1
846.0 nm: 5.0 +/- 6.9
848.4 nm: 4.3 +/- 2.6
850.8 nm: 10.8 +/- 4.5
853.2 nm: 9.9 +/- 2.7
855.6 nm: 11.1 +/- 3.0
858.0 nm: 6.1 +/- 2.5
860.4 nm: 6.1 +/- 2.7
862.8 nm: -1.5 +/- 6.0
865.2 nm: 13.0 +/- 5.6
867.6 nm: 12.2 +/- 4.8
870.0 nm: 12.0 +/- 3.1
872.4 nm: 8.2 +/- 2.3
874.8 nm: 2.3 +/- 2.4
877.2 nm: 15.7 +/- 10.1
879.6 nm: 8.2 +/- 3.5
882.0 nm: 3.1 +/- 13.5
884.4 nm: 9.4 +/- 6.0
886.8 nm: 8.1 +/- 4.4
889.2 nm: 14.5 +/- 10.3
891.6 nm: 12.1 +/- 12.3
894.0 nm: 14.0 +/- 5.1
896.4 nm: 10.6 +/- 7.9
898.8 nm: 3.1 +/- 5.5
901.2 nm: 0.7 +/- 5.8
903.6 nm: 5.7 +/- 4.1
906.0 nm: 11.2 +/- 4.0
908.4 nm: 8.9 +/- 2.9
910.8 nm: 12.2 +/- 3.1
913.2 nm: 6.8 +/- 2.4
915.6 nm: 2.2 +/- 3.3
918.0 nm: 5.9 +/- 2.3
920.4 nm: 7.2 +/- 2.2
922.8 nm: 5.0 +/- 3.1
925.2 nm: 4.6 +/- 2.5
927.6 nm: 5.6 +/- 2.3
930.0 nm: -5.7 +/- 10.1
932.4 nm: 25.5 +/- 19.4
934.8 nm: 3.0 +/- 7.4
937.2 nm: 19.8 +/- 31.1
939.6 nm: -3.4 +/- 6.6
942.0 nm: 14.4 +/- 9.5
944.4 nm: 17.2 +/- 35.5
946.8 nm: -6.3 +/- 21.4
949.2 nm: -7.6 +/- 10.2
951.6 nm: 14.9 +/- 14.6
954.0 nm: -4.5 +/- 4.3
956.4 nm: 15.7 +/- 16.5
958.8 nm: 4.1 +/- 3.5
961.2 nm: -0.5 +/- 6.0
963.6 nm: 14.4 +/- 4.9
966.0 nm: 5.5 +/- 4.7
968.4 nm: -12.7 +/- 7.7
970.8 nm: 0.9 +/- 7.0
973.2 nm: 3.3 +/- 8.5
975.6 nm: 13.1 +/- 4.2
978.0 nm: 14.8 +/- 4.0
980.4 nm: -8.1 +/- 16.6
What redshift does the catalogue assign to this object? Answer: 0.240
